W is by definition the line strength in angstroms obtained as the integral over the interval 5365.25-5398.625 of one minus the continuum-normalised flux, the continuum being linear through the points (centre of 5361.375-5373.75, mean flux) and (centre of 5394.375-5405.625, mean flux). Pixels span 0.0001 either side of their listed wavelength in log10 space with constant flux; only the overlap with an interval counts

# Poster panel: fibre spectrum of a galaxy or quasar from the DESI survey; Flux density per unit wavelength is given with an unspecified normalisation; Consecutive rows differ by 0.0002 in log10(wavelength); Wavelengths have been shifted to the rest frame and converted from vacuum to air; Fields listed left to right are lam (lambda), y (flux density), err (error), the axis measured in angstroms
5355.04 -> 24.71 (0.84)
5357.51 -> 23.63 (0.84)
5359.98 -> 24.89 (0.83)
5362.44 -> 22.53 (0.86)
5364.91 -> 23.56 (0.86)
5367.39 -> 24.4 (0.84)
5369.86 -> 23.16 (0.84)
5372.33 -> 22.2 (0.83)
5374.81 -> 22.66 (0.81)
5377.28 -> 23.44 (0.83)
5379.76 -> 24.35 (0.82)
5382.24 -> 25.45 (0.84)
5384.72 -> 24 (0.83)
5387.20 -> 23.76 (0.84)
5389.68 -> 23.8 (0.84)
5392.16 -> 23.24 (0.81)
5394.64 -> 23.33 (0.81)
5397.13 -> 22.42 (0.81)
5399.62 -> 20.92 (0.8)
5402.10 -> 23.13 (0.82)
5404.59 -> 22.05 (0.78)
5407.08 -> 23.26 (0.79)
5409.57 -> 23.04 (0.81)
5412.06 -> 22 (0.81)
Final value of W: -1.1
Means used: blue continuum 23.2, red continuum 22.3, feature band 23.5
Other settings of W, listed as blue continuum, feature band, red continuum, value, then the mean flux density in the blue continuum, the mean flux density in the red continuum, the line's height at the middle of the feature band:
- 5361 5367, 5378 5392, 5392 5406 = -0.8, 23.3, 22.5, 22.8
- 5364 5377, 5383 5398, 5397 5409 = -0.5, 23.2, 22.4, 22.7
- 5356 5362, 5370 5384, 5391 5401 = -0.2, 24.1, 22.5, 23.3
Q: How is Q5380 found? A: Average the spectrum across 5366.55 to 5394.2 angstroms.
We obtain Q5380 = 23.7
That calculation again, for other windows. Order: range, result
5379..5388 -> 24.4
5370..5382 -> 23.4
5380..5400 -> 23.5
